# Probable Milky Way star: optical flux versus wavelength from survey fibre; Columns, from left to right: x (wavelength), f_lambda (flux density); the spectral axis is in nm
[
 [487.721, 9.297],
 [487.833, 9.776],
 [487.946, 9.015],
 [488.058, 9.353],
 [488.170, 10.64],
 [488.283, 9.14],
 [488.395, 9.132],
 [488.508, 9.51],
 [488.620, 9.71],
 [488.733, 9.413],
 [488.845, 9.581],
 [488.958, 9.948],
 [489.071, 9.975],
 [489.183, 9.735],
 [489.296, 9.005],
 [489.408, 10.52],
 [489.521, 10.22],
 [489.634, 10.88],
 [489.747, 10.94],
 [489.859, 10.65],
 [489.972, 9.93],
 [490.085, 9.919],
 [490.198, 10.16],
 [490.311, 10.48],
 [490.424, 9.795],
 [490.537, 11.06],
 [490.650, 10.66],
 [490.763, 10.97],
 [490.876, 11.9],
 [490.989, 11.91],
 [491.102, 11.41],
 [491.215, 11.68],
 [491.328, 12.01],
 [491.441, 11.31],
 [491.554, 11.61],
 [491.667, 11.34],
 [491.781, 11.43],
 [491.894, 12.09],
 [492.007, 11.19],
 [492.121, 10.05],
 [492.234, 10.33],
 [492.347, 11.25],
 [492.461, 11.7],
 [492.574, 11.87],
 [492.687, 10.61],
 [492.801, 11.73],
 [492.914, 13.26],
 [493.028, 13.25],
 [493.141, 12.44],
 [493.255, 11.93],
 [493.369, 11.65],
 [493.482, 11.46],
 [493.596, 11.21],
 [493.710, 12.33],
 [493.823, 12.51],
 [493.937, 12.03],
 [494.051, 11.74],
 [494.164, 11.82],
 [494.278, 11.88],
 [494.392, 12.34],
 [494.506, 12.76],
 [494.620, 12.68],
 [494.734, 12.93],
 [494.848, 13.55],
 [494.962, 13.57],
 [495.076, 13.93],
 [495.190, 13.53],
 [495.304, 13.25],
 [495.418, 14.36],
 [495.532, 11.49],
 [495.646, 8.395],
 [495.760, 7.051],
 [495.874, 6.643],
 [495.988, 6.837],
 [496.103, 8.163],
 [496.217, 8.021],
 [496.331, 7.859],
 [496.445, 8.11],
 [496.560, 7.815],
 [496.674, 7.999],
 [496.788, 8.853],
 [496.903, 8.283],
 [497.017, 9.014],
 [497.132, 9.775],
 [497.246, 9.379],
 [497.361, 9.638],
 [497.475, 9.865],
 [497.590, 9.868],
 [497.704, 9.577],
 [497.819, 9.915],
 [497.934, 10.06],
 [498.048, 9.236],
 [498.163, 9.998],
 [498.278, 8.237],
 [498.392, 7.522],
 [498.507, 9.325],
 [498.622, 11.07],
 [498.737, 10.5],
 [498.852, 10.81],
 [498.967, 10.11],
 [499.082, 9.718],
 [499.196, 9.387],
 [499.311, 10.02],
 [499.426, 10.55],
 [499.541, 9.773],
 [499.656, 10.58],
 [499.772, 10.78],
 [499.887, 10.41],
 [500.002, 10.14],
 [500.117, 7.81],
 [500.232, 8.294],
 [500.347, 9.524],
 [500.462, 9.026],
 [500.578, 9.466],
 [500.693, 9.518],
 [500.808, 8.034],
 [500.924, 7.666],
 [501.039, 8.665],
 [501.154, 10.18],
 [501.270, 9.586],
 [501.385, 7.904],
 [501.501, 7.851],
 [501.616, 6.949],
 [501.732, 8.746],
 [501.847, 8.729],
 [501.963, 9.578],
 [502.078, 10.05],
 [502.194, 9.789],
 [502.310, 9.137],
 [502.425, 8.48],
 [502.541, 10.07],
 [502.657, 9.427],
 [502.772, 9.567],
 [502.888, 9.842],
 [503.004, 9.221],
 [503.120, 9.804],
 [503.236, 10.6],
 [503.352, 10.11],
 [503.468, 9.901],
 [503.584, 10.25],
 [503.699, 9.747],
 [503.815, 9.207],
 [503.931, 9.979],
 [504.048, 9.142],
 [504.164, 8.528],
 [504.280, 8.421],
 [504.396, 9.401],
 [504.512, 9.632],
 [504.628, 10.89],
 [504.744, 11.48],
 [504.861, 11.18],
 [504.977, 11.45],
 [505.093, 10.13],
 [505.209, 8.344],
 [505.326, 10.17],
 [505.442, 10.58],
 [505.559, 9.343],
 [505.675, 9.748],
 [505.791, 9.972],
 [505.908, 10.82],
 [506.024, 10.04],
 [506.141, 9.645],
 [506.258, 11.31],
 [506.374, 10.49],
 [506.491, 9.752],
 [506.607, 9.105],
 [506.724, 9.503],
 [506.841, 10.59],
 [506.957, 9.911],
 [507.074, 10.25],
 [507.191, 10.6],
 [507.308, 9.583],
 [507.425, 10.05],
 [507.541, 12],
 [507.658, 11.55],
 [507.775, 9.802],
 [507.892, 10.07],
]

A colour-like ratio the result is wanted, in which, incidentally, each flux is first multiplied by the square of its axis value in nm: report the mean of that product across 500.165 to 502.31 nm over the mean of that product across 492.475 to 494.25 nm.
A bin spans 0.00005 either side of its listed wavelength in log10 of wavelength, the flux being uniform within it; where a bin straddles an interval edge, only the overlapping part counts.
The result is 0.8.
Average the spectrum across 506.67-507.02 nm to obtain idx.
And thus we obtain 10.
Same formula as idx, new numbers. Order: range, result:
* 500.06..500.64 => 8.83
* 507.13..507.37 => 10.1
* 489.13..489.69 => 10.1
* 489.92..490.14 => 9.92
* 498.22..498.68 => 9.04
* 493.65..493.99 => 12.3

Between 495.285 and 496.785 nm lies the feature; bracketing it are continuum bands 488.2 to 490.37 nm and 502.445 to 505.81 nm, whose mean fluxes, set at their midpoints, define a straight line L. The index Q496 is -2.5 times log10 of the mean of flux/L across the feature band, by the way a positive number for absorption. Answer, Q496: 0.13 mag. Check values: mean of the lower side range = 9.94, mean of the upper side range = 9.85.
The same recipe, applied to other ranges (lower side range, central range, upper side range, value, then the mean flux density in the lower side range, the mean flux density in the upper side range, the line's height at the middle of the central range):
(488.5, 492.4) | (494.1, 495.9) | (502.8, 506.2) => -0.15 mag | 10.7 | 9.91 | 10.4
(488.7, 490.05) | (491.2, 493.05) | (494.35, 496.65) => -0.12 mag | 10.1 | 10.6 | 10.3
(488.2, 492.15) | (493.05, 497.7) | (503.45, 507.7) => -0.03 mag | 10.6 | 10.1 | 10.4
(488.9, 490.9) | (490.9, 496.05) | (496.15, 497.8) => -0.21 mag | 10.3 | 8.88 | 9.61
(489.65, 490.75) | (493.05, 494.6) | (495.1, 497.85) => -0.22 mag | 10.4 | 9.37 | 9.82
